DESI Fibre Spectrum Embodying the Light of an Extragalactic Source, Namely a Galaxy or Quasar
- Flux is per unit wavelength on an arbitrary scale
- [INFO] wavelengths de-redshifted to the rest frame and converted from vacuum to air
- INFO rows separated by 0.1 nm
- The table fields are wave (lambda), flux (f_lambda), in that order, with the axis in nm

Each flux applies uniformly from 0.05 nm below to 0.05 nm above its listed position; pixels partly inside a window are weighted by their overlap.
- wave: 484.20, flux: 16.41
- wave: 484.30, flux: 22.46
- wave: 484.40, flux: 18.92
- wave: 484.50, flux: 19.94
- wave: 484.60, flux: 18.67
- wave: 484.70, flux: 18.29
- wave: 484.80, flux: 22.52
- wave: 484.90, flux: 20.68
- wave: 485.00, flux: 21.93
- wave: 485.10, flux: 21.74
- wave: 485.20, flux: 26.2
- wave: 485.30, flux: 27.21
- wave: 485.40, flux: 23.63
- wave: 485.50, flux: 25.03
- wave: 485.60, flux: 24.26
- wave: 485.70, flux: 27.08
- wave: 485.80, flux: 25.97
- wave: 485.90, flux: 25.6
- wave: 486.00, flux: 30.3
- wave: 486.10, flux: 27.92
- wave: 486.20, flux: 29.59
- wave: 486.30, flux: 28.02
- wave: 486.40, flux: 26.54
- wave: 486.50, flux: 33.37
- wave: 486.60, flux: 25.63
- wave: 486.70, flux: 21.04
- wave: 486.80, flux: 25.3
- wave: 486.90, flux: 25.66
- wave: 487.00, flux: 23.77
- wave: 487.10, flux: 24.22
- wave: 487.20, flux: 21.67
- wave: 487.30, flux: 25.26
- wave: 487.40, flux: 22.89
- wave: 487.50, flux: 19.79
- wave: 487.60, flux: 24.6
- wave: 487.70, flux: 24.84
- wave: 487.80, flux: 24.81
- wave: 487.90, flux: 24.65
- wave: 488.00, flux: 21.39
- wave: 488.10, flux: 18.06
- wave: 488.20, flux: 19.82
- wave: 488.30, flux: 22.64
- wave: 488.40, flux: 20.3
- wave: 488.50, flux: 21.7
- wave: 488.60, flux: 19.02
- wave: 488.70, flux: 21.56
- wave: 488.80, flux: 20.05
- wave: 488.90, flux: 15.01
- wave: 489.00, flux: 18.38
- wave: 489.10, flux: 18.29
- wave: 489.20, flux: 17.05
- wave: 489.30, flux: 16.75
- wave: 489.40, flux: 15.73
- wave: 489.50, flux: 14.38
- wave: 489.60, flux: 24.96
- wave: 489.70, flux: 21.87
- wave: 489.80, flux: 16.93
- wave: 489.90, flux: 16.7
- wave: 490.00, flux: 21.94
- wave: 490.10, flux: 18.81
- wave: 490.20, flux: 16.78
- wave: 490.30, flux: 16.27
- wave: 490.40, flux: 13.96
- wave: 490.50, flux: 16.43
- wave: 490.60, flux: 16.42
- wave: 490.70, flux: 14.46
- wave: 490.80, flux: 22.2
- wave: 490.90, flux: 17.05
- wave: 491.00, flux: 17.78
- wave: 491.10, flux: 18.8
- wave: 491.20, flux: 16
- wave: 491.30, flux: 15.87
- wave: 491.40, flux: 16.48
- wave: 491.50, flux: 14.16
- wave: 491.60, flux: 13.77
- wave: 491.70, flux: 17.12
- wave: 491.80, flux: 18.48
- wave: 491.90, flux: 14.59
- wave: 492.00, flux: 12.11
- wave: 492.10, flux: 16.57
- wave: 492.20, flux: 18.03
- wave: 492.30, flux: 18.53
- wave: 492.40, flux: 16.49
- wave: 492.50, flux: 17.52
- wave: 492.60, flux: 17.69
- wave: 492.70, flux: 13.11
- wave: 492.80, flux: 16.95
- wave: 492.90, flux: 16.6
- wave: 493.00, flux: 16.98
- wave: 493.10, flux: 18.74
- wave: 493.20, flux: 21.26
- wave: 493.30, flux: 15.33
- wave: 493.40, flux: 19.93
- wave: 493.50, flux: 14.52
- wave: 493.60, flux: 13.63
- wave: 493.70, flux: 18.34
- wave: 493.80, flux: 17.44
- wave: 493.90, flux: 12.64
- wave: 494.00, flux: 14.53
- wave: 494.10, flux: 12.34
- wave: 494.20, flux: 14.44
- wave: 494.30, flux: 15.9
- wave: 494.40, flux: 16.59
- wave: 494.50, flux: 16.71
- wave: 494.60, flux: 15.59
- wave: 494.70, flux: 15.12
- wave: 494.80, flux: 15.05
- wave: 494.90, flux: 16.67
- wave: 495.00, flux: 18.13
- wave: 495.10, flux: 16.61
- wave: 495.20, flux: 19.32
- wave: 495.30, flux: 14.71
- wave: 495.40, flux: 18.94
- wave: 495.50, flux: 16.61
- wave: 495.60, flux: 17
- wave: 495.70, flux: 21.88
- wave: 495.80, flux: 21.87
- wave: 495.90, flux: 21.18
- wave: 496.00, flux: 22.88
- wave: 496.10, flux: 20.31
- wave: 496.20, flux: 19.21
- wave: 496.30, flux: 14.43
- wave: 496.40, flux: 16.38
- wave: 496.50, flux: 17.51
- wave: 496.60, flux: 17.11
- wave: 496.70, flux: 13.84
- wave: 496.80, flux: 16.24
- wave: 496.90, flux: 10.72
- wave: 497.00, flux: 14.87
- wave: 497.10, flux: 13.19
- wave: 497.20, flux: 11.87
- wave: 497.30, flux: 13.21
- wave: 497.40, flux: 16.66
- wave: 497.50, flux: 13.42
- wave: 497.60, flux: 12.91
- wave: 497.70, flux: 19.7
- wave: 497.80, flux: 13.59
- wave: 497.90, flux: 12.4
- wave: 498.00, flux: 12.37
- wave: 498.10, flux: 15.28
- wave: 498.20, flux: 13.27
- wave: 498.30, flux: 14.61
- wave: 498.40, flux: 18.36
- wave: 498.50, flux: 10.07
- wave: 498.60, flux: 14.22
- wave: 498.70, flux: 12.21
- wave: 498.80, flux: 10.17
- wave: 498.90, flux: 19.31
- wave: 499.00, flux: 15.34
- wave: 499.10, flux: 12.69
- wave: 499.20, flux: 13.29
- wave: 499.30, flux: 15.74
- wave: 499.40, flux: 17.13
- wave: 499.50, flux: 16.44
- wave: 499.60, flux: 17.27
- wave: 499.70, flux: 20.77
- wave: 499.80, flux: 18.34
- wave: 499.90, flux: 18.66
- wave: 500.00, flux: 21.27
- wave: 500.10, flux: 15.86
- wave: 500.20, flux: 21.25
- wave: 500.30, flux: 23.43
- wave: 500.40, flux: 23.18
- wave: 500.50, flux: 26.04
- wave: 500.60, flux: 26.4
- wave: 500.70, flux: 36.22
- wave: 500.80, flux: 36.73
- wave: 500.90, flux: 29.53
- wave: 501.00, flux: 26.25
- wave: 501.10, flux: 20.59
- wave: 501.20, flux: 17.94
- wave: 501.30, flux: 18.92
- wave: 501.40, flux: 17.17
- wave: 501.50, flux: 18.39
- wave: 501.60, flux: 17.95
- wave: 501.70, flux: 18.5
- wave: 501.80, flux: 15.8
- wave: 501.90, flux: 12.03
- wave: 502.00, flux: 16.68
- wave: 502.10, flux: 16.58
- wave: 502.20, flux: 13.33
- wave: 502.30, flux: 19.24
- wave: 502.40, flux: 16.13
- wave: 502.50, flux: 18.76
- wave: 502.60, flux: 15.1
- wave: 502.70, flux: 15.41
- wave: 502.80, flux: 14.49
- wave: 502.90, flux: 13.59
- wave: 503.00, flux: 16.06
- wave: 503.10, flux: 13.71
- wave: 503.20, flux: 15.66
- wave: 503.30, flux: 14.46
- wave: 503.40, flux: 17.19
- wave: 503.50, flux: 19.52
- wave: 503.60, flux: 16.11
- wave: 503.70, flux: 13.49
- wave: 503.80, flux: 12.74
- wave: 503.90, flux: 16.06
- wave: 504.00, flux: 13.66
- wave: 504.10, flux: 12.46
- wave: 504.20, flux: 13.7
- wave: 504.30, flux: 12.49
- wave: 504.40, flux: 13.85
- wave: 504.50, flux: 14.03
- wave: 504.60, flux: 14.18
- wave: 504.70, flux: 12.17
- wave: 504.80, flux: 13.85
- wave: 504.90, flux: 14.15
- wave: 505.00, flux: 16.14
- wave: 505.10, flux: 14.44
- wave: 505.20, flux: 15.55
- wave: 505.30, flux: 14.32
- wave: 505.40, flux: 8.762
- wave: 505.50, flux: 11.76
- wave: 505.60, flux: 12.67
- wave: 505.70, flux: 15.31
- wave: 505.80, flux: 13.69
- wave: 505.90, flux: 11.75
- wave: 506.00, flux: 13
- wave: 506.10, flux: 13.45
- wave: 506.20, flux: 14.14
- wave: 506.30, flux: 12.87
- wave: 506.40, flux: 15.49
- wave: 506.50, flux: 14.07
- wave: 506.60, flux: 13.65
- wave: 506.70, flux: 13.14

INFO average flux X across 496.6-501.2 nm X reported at 17.7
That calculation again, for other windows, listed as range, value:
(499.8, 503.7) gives 19.2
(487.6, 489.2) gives 20.7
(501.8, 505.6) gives 14.6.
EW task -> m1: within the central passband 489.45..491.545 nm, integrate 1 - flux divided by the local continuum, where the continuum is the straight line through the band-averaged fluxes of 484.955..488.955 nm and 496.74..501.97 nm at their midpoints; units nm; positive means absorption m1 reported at 0.44 nm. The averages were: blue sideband 23.9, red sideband 17.6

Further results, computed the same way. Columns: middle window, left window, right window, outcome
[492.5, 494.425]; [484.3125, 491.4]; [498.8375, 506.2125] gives 0.344 nm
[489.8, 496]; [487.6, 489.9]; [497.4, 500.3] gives 0.446 nm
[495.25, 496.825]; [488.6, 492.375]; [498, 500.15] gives -0.186 nm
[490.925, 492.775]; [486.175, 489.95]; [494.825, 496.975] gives 0.327 nm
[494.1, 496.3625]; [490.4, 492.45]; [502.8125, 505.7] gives -0.251 nm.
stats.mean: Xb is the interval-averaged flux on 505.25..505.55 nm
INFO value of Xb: 11.6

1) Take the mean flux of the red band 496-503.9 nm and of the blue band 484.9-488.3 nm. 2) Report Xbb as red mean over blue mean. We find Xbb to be 0.7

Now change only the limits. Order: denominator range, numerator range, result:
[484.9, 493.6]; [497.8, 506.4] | 0.81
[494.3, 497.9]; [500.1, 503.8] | 1.16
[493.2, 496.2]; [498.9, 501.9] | 1.19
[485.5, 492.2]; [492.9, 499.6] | 0.77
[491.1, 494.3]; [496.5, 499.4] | 0.88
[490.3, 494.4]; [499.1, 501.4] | 1.32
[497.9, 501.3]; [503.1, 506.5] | 0.74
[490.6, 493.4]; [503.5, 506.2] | 0.82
